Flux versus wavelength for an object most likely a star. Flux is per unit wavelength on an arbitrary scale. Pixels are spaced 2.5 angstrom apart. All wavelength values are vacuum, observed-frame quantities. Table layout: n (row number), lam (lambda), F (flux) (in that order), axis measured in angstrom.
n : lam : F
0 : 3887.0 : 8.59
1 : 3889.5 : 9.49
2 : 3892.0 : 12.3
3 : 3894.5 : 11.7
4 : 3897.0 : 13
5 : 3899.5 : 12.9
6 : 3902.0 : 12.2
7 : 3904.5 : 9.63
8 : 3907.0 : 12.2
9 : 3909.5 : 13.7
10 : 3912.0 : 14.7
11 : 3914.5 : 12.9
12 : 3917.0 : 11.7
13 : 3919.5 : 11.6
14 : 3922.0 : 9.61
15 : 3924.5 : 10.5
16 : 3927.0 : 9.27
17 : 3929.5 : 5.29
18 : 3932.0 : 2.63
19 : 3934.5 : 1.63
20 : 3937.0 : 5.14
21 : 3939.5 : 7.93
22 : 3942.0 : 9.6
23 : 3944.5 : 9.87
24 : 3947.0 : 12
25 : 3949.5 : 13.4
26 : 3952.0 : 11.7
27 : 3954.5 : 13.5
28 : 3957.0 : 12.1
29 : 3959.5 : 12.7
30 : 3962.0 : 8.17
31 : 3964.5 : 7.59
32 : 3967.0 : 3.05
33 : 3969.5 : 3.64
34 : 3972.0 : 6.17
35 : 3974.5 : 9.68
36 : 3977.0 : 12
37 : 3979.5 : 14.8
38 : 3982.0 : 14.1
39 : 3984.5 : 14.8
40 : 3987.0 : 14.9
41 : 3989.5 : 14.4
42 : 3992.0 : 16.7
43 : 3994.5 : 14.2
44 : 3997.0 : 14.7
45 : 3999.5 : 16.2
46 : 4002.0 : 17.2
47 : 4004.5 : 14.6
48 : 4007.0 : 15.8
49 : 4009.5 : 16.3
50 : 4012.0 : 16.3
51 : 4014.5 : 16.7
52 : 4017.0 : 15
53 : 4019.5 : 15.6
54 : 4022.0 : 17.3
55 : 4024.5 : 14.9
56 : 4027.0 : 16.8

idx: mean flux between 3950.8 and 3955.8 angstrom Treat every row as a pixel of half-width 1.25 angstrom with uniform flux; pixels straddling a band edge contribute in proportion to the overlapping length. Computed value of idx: 12.6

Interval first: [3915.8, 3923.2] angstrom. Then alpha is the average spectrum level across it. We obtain 11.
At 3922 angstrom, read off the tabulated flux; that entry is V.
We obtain 9.61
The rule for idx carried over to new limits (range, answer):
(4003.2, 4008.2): 15.2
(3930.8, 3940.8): 4.37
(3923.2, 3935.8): 5.88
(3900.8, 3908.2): 11.3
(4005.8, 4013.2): 16.1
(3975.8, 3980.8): 13.4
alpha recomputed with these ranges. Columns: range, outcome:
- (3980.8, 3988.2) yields 14.6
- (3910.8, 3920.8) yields 12.7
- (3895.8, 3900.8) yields 12.9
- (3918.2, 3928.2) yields 10.3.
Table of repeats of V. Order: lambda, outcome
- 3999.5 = 16.2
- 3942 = 9.6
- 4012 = 16.3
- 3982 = 14.1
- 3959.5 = 12.7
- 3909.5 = 13.7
